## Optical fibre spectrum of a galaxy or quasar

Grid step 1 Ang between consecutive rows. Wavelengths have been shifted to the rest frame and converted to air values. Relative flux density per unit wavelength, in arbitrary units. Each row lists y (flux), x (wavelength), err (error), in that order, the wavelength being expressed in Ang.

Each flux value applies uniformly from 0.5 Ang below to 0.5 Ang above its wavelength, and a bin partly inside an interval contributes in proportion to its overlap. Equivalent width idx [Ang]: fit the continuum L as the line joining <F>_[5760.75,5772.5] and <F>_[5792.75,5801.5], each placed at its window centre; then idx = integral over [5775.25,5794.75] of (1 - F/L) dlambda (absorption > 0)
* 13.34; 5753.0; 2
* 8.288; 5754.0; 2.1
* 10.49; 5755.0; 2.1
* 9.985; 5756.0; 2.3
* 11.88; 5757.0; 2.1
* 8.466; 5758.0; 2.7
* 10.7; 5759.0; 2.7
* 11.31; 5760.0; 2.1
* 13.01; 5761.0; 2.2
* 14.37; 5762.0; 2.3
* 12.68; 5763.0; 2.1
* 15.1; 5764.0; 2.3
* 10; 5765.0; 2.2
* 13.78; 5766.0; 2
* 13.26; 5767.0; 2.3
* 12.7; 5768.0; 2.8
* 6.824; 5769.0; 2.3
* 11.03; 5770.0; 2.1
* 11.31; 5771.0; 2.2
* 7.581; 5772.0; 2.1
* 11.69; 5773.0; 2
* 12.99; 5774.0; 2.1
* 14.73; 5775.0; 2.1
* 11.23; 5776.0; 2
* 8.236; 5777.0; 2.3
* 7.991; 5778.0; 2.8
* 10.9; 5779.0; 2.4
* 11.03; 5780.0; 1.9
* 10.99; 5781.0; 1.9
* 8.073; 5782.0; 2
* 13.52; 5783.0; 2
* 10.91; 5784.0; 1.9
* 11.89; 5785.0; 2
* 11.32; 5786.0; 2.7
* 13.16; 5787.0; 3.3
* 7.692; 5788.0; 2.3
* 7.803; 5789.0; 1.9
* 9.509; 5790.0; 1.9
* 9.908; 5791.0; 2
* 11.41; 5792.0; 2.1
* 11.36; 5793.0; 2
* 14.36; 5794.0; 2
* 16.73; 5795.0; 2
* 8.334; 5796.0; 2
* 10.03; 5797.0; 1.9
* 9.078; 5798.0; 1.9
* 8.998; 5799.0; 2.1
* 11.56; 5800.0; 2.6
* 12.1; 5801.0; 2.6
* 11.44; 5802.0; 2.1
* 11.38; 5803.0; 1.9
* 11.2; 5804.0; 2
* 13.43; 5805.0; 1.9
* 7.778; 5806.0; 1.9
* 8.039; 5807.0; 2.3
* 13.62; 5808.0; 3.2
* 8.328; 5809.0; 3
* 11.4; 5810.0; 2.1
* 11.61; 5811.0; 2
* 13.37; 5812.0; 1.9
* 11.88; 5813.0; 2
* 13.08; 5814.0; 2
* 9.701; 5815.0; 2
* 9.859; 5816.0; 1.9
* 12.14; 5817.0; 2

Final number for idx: 1.38 Ang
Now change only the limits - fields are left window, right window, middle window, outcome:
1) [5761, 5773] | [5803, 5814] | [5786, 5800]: 0.84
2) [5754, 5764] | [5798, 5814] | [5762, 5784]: 0.12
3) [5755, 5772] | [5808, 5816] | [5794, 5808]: 0.50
